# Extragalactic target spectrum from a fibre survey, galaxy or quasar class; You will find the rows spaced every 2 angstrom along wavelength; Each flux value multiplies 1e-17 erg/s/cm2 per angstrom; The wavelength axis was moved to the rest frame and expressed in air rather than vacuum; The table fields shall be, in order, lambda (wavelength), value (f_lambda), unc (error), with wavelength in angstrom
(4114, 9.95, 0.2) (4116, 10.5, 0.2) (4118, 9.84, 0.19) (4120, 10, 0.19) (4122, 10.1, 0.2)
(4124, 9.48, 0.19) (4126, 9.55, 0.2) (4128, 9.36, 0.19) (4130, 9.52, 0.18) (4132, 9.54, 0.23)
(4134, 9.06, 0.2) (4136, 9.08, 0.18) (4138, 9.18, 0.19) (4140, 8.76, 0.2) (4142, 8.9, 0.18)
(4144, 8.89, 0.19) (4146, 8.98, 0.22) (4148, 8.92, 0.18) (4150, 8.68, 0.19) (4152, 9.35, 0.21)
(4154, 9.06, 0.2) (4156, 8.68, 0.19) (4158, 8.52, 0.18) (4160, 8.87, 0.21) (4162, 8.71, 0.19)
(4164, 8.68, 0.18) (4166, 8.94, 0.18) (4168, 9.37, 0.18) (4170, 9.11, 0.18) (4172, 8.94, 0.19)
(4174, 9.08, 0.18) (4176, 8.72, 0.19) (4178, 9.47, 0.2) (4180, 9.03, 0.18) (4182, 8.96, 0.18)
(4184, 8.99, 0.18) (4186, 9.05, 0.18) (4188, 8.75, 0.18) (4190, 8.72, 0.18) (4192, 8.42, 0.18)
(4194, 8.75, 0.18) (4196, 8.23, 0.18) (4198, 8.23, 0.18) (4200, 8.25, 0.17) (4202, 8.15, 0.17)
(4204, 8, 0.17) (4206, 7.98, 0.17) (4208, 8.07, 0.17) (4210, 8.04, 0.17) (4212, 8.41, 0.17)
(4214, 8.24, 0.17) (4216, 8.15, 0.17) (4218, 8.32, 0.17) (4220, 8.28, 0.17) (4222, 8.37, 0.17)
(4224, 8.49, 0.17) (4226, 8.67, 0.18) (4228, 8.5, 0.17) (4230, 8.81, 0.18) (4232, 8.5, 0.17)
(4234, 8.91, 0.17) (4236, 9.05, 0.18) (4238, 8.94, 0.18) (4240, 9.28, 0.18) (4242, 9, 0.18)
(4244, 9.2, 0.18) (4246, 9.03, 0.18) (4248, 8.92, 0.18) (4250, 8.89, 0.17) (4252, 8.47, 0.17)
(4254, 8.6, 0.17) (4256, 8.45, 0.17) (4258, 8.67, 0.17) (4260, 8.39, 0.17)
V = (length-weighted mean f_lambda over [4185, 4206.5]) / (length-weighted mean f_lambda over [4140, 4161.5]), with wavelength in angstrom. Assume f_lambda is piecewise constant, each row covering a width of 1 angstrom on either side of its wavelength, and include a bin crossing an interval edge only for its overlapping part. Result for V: 0.95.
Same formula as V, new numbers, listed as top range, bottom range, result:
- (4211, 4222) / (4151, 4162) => 0.93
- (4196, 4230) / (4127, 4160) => 0.92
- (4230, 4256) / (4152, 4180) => 0.99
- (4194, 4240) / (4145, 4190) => 0.94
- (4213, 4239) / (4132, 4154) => 0.95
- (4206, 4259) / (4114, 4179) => 0.94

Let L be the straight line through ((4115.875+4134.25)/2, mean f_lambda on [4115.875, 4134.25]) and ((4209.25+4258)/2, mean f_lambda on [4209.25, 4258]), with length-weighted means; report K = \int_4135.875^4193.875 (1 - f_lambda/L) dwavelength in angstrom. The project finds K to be 2.4 angstrom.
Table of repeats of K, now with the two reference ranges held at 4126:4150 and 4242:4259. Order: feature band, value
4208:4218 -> 0.8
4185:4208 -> 1.4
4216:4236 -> 0.7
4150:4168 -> 0.4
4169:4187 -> -0.1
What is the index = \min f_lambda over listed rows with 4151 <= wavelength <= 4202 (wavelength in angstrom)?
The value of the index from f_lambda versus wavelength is 8.15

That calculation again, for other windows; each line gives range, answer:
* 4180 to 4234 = 7.98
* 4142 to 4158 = 8.52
